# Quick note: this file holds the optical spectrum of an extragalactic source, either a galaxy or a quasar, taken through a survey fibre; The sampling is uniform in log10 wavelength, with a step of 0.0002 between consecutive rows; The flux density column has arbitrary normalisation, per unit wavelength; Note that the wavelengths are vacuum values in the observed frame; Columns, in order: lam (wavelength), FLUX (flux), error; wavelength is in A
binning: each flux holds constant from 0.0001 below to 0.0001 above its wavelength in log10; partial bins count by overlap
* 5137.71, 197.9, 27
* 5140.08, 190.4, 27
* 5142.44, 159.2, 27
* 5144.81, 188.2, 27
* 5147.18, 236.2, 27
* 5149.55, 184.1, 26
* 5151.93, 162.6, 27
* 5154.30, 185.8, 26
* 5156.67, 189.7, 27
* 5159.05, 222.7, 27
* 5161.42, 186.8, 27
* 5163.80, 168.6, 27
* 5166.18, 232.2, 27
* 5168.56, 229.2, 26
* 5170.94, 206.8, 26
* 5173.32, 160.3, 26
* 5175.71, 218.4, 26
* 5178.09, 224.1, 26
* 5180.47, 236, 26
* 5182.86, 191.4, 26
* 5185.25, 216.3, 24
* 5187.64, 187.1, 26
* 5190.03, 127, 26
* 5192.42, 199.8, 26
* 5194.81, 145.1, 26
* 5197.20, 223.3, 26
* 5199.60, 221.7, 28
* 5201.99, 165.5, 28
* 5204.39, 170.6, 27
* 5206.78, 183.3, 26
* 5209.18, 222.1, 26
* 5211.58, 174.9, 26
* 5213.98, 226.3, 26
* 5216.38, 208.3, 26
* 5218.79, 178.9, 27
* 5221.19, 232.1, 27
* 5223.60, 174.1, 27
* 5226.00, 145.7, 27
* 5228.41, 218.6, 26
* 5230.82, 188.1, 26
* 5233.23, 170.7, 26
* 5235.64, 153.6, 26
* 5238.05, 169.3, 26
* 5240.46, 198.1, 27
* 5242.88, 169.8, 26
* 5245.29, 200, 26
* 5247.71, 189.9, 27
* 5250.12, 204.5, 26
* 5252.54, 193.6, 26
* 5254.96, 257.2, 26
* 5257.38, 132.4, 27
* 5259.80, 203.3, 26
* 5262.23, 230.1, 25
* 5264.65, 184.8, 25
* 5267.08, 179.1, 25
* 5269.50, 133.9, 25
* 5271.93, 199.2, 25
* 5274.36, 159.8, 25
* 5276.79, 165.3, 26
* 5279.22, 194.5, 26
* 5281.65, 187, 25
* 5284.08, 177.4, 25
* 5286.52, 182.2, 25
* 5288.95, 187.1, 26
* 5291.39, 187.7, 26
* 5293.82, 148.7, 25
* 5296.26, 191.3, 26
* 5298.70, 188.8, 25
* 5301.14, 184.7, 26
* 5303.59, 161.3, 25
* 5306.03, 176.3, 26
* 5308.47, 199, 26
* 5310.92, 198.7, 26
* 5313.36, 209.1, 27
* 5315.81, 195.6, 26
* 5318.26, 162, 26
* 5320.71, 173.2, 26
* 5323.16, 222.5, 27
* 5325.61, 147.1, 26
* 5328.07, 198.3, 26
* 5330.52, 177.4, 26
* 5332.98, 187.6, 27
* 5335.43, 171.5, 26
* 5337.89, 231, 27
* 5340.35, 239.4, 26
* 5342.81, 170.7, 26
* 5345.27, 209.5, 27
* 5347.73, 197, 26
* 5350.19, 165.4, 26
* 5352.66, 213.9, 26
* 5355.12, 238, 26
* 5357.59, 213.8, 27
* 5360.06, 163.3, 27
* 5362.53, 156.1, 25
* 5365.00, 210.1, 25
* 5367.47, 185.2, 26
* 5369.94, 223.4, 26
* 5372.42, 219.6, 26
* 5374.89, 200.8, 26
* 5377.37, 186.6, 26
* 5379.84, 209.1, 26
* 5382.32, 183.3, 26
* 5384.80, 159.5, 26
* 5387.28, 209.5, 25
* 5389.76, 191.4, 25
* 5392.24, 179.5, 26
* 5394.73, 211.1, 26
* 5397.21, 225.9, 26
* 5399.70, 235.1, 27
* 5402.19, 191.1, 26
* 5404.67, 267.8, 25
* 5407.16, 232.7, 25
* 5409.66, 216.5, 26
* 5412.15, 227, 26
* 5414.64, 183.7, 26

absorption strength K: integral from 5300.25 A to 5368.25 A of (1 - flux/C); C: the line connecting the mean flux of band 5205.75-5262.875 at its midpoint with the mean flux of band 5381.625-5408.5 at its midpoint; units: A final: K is 3.7 A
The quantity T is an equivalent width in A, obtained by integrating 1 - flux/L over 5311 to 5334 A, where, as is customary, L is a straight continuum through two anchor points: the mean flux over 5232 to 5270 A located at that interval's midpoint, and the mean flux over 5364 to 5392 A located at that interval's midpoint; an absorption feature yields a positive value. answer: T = 0.7 A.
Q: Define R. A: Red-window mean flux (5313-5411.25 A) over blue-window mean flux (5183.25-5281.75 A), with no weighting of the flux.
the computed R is 1.06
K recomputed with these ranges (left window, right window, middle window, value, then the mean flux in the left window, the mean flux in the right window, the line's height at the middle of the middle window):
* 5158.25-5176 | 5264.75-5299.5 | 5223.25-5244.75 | 1.19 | 202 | 177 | 188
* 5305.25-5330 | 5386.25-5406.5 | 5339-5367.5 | 0.35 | 188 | 215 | 200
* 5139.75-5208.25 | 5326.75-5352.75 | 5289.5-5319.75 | 1.79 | 194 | 196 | 195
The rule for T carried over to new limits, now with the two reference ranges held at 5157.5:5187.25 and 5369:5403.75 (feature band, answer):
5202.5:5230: 1.69 A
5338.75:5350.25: 0.14 A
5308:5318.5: 0.44 A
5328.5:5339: 0.59 A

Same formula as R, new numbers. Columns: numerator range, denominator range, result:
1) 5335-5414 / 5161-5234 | 1.05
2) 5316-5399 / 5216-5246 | 1.06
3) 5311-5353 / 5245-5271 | 1.00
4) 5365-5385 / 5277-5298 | 1.10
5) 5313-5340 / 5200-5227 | 0.99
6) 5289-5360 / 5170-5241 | 1.00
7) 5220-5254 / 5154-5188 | 0.91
